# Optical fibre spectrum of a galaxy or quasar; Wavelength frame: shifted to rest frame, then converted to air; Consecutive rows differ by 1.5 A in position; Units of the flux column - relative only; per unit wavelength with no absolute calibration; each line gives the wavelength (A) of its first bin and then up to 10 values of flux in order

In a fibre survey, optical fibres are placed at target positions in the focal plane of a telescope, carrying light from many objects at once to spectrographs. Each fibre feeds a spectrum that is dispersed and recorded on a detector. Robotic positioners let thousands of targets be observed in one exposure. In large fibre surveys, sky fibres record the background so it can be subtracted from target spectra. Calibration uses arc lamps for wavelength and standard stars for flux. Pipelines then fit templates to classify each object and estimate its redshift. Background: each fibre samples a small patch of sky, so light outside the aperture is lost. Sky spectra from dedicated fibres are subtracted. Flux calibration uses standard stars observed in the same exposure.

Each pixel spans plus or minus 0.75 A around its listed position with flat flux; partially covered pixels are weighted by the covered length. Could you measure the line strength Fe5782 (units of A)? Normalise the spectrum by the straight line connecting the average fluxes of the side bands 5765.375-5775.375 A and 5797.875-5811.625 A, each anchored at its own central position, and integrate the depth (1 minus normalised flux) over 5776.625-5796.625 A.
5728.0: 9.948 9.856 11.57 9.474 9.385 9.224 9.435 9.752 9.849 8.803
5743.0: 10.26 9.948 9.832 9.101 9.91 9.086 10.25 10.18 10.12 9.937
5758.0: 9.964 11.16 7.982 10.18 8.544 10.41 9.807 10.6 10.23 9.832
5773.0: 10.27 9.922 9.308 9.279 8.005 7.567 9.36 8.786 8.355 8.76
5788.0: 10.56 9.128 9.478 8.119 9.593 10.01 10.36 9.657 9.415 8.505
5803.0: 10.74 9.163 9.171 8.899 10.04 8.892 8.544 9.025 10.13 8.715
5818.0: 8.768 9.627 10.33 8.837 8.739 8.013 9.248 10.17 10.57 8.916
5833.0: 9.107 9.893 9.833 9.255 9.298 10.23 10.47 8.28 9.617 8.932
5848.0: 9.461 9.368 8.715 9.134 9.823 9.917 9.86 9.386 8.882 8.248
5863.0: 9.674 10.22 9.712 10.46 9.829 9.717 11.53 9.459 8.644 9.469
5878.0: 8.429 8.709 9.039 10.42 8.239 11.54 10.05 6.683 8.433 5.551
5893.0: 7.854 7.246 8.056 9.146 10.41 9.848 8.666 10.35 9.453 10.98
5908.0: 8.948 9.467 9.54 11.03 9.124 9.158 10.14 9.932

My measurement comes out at 1.5 A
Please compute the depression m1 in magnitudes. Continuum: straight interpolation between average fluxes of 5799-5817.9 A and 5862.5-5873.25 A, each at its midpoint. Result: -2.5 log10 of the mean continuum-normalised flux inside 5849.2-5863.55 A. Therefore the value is 0.08 mag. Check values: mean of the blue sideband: 9.26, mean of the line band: 9.29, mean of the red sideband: 10.1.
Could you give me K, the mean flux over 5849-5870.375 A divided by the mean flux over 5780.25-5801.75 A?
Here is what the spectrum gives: 1.0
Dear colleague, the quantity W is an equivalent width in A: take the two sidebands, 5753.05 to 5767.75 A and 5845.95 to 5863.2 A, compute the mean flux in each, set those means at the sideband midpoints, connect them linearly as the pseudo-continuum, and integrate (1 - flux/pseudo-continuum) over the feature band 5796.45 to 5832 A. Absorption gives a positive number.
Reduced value 0.6 A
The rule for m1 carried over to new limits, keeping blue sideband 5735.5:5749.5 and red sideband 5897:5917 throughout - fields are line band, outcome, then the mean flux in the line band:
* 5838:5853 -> 0.038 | 9.35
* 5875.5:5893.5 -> 0.118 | 8.71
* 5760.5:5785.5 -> 0.035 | 9.34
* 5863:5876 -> -0.024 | 9.92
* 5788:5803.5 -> 0.014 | 9.53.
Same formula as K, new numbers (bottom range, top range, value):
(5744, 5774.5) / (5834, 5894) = 0.94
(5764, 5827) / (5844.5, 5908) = 0.99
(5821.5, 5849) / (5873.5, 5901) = 0.93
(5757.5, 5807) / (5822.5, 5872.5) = 1.01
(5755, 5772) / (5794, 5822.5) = 0.95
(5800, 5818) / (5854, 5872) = 1.05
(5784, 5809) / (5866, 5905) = 0.97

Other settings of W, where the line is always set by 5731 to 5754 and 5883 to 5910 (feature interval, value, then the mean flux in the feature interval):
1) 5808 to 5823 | 0.07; 9.29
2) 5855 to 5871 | -0.90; 9.62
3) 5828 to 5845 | -0.72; 9.63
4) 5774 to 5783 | 0.61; 8.88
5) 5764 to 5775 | -0.56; 10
